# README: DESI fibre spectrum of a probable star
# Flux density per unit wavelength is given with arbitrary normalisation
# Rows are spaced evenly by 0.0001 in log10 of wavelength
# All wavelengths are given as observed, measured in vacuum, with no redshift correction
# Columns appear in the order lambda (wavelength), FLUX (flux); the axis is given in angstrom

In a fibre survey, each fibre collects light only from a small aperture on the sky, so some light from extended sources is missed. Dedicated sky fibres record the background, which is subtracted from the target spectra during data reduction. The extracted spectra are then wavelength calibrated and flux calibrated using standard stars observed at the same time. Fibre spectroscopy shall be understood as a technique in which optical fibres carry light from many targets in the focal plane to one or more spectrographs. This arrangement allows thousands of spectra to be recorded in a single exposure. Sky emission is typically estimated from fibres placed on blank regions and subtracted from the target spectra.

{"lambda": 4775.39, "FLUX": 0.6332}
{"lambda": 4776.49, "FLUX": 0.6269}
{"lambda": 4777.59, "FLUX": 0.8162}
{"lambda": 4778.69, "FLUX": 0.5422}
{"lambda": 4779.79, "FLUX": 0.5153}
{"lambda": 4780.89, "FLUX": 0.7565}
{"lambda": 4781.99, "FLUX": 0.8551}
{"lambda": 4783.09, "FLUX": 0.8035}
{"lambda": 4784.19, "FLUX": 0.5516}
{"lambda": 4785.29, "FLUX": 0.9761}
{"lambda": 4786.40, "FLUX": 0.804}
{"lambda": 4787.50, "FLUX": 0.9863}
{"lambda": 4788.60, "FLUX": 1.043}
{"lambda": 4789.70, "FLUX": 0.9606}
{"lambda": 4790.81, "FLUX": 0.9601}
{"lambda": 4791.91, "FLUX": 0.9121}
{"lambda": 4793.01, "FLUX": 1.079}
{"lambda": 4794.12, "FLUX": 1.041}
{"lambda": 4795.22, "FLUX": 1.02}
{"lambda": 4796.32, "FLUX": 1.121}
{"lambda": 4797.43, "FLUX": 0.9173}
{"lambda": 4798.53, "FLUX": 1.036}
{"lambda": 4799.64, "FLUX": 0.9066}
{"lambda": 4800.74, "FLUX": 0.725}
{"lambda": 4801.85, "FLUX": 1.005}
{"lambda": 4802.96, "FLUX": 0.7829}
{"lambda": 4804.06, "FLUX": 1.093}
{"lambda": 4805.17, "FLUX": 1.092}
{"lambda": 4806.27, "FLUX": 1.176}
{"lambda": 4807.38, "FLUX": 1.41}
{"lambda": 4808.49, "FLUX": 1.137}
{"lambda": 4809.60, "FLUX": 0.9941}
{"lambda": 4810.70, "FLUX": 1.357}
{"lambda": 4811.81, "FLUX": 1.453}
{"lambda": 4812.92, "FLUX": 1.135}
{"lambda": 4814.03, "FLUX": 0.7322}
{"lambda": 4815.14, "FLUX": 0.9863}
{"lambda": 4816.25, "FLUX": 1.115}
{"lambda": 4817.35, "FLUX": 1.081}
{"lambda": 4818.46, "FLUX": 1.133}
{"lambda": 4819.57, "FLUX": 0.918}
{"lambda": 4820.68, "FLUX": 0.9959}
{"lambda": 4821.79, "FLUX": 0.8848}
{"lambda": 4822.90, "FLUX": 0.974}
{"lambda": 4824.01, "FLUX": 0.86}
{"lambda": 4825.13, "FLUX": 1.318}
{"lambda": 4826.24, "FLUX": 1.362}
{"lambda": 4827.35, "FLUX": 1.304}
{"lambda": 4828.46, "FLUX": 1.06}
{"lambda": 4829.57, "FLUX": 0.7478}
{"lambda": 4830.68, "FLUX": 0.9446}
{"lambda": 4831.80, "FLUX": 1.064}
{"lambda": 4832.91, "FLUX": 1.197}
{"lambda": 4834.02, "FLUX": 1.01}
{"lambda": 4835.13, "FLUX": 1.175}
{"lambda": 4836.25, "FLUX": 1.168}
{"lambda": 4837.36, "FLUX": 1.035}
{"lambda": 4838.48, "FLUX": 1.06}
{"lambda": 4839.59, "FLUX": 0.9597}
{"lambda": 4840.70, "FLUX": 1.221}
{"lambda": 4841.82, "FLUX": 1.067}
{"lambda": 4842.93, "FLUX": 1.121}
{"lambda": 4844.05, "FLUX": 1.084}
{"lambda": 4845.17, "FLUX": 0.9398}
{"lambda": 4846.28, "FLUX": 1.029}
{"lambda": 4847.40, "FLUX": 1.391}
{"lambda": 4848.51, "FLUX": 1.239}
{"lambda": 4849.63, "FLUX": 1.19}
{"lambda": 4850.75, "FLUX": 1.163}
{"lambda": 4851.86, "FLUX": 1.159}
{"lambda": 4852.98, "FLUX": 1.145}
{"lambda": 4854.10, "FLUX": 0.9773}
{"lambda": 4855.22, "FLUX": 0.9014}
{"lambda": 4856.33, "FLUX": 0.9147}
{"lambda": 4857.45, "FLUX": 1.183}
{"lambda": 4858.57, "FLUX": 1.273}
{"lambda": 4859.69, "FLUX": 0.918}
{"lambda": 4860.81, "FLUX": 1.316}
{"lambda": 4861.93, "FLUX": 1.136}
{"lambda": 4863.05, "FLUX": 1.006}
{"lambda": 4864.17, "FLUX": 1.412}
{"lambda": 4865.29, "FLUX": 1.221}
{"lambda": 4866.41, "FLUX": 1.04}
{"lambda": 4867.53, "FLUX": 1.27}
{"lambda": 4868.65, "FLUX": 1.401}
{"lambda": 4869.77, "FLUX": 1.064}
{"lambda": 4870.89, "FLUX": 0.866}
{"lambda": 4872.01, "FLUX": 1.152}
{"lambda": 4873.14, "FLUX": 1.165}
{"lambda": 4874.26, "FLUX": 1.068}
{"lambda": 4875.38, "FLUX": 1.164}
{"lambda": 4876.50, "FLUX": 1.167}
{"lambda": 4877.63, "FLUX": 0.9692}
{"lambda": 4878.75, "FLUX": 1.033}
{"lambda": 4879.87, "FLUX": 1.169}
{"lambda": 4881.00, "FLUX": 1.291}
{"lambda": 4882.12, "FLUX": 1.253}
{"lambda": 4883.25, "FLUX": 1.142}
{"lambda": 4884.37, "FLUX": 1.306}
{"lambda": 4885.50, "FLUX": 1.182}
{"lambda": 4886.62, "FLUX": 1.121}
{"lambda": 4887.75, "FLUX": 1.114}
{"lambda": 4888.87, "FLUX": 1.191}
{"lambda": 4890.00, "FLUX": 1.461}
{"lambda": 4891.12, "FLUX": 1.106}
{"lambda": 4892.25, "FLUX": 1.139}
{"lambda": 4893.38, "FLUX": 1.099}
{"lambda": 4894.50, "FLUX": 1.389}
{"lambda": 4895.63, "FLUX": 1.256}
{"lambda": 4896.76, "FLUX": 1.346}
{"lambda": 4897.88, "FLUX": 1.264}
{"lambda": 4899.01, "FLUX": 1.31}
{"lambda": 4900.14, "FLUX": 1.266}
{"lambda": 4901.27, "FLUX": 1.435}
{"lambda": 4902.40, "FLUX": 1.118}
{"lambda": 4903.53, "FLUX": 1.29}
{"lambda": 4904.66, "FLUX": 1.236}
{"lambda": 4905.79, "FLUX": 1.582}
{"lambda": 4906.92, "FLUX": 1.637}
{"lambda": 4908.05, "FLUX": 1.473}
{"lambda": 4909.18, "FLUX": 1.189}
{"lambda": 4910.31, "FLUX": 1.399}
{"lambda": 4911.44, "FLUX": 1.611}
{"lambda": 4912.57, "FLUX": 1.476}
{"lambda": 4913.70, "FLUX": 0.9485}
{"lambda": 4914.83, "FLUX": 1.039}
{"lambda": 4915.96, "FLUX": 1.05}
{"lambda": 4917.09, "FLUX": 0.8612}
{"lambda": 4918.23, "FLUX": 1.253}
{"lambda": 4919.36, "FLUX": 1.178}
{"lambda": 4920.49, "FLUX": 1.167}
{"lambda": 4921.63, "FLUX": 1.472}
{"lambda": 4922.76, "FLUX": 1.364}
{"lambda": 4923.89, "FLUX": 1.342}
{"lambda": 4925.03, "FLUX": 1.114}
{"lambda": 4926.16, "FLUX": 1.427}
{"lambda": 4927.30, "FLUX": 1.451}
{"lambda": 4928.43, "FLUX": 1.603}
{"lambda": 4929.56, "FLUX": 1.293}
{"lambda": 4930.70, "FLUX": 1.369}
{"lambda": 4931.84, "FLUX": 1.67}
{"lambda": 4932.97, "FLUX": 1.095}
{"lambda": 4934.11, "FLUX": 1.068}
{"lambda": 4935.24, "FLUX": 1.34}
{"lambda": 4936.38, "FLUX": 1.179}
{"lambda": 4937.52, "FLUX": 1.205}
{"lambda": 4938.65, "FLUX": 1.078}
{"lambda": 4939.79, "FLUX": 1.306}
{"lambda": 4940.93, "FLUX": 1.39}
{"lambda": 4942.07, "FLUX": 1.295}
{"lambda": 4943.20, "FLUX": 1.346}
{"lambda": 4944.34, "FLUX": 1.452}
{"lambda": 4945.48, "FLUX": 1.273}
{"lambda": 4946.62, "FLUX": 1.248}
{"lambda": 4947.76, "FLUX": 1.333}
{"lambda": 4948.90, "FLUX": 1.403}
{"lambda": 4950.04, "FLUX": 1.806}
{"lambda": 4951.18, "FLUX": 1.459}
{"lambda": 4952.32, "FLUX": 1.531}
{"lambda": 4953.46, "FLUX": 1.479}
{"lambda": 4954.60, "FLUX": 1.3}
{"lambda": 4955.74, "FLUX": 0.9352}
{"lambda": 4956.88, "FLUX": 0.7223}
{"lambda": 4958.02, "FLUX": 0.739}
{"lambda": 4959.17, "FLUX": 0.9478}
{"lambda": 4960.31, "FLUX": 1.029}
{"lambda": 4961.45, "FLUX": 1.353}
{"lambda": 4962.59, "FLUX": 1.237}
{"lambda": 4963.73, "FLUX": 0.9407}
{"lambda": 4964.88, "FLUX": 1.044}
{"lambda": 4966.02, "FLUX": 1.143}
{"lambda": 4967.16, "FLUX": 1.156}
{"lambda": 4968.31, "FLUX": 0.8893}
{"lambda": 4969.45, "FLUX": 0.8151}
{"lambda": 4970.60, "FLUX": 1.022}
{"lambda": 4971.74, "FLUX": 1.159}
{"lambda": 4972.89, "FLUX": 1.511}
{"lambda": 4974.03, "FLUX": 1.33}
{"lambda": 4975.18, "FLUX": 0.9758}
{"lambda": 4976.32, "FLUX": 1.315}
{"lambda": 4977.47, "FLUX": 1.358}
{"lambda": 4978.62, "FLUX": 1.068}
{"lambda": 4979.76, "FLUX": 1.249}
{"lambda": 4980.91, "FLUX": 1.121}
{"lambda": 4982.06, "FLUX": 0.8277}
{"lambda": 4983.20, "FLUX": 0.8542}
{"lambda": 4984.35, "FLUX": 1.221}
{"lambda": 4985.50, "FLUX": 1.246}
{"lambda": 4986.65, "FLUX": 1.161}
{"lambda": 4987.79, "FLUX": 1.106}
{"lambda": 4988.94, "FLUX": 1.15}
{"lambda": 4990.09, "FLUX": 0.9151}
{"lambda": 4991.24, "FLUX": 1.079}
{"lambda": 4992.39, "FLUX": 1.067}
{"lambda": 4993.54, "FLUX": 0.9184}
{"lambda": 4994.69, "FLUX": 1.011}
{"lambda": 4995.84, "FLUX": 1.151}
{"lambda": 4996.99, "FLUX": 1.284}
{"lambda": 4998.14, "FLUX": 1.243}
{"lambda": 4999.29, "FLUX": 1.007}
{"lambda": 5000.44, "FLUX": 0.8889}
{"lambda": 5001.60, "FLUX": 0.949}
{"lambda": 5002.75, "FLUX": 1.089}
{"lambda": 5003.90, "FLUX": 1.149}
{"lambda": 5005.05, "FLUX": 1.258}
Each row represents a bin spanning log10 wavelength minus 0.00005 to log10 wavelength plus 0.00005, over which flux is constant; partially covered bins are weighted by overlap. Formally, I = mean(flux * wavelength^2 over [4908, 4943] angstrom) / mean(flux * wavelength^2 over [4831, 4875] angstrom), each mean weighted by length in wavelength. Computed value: 1.18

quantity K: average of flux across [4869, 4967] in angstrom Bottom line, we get 1.24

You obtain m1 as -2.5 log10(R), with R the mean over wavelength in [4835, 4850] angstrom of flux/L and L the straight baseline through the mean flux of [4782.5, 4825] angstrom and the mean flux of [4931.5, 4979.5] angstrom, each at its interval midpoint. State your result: -0.06 mag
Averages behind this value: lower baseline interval 1.01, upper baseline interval 1.21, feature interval 1.12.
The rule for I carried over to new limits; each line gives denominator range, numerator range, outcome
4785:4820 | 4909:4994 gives 1.24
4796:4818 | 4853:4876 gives 1.08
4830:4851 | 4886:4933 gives 1.20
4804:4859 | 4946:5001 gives 1.10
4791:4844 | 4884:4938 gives 1.25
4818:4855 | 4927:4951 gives 1.29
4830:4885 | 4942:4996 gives 1.08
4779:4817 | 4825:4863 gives 1.15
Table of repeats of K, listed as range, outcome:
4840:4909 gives 1.19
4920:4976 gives 1.24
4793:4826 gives 1.05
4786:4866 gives 1.07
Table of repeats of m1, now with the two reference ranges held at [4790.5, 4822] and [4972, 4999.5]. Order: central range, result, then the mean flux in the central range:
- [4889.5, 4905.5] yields -0.166 mag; 1.27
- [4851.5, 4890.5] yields -0.068 mag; 1.15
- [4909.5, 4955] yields -0.188 mag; 1.32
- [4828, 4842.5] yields 0.003 mag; 1.06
